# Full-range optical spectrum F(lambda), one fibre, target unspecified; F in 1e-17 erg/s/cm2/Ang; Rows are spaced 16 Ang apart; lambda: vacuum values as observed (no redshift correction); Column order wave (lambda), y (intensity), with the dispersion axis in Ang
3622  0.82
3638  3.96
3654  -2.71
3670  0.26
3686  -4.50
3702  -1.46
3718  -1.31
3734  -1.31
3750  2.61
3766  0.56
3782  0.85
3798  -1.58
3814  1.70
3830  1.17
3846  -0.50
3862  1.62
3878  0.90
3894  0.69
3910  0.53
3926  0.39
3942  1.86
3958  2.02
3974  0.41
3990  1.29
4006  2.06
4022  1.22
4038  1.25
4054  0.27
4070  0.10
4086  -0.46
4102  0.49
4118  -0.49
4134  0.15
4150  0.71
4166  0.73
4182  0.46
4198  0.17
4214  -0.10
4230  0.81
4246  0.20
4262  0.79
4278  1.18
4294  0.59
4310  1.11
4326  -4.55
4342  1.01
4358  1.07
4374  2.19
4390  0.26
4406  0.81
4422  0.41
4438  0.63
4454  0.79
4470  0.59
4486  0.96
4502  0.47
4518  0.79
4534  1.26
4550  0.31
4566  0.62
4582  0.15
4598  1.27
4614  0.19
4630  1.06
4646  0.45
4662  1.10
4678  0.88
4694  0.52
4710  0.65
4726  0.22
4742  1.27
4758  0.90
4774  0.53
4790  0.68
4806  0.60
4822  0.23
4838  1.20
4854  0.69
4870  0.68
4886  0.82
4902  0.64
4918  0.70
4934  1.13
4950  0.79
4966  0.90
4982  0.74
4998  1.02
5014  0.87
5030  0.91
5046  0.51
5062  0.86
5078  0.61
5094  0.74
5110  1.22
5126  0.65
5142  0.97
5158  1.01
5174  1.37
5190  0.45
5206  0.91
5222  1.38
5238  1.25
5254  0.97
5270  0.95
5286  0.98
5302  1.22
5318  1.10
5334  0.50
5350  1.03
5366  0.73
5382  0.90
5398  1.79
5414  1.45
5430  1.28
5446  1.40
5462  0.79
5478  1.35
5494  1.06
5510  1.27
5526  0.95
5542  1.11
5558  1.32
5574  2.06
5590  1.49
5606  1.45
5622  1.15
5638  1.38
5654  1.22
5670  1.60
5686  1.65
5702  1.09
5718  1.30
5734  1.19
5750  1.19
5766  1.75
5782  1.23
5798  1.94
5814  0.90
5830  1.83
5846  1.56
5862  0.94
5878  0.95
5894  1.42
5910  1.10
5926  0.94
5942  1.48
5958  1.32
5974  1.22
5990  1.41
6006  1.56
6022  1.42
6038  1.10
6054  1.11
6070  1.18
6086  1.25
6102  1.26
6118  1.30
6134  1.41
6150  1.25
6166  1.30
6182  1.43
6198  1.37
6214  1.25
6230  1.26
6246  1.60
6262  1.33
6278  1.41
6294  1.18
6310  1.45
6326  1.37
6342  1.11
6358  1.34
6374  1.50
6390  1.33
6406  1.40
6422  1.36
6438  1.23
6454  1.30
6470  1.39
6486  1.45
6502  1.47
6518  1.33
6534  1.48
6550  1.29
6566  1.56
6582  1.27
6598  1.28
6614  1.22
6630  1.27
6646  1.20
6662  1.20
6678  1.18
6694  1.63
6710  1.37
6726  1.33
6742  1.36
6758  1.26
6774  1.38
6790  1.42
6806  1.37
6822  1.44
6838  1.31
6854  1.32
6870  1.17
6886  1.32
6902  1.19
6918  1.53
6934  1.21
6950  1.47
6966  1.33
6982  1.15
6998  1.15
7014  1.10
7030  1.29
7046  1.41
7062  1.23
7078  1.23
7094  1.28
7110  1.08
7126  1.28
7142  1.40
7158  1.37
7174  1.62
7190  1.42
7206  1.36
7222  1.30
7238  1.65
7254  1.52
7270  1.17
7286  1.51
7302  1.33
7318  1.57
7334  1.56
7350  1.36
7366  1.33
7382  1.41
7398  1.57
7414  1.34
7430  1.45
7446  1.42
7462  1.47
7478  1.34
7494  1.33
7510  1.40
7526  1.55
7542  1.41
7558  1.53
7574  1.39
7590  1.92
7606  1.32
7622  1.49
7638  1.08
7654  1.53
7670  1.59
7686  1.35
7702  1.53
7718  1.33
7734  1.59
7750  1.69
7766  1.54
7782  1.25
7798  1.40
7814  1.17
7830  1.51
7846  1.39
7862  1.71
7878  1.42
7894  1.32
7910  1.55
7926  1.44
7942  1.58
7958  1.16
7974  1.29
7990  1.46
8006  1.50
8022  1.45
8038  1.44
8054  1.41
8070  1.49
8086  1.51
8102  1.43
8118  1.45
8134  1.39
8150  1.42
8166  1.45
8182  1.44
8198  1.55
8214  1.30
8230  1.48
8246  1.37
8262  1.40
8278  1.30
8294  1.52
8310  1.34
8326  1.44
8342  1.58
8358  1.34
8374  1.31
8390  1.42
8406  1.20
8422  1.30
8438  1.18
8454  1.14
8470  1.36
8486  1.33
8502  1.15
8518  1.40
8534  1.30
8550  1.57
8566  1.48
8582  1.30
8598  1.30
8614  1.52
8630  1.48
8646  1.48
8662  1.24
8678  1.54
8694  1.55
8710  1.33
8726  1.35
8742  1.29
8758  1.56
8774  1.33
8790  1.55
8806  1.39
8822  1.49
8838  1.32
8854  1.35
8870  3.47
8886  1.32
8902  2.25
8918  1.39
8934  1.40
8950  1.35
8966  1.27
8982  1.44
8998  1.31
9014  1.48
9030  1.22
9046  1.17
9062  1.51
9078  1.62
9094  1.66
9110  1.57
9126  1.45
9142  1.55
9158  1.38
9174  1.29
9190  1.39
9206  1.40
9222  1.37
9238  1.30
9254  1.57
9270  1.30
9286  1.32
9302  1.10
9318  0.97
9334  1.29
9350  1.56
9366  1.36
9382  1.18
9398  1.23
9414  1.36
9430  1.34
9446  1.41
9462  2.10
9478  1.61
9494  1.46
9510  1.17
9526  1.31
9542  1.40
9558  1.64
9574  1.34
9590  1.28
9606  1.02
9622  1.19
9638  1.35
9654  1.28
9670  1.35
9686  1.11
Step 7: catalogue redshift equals 0.352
